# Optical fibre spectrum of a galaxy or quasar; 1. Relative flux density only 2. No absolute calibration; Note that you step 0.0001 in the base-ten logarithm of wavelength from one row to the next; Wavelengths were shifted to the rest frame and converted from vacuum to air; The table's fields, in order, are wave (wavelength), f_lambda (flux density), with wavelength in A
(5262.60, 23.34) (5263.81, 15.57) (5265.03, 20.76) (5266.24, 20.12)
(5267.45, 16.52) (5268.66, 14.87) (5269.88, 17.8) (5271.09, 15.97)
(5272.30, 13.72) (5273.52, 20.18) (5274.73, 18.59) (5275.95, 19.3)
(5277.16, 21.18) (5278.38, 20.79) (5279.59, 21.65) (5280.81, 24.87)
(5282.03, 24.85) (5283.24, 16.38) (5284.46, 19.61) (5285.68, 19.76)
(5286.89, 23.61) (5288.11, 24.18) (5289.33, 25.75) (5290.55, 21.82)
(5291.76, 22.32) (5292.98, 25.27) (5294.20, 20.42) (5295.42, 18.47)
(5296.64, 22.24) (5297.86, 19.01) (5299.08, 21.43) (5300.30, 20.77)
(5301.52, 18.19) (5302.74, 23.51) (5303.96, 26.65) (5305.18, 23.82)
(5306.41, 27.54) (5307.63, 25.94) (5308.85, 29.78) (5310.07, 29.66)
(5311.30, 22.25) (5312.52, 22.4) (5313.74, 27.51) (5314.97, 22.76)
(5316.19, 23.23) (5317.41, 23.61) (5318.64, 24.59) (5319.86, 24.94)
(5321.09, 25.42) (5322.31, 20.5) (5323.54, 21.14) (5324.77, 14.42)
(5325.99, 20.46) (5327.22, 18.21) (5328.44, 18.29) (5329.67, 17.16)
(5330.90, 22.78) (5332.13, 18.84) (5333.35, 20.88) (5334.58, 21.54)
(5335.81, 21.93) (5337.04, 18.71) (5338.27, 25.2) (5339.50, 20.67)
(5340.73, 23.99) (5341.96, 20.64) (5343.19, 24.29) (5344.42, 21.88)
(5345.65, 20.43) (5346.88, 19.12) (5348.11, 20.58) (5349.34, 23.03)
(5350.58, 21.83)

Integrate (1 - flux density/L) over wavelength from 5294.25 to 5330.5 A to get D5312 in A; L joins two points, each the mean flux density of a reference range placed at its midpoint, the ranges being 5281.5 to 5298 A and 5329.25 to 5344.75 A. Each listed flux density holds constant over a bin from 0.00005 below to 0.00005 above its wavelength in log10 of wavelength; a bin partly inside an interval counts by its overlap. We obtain -1.5 A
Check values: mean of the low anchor 21.8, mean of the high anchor 21.5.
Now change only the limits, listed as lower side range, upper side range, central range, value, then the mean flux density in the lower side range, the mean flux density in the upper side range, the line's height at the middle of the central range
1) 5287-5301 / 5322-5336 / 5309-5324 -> -2.7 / 22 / 19.6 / 20.5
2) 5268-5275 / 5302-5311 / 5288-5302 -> 0.9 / 16.8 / 26.4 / 23.2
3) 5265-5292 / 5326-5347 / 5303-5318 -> -3.5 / 20.2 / 20.9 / 20.6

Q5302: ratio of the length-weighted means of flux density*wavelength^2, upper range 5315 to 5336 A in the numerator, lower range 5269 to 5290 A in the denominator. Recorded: 1.05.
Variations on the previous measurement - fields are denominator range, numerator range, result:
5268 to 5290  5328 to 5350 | 1.07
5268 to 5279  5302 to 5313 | 1.44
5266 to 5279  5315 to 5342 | 1.20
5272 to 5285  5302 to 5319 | 1.26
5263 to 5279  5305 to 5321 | 1.41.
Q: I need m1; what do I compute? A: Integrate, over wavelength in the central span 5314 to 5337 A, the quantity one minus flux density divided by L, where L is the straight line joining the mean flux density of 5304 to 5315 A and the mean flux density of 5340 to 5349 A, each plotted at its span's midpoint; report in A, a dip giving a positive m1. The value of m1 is 2.7 A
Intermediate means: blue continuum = 25.9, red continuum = 21.6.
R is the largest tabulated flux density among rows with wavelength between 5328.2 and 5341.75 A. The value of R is 25.2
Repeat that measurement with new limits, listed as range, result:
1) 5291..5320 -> 29.78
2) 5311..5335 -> 27.51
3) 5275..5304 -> 26.65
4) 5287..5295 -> 25.75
